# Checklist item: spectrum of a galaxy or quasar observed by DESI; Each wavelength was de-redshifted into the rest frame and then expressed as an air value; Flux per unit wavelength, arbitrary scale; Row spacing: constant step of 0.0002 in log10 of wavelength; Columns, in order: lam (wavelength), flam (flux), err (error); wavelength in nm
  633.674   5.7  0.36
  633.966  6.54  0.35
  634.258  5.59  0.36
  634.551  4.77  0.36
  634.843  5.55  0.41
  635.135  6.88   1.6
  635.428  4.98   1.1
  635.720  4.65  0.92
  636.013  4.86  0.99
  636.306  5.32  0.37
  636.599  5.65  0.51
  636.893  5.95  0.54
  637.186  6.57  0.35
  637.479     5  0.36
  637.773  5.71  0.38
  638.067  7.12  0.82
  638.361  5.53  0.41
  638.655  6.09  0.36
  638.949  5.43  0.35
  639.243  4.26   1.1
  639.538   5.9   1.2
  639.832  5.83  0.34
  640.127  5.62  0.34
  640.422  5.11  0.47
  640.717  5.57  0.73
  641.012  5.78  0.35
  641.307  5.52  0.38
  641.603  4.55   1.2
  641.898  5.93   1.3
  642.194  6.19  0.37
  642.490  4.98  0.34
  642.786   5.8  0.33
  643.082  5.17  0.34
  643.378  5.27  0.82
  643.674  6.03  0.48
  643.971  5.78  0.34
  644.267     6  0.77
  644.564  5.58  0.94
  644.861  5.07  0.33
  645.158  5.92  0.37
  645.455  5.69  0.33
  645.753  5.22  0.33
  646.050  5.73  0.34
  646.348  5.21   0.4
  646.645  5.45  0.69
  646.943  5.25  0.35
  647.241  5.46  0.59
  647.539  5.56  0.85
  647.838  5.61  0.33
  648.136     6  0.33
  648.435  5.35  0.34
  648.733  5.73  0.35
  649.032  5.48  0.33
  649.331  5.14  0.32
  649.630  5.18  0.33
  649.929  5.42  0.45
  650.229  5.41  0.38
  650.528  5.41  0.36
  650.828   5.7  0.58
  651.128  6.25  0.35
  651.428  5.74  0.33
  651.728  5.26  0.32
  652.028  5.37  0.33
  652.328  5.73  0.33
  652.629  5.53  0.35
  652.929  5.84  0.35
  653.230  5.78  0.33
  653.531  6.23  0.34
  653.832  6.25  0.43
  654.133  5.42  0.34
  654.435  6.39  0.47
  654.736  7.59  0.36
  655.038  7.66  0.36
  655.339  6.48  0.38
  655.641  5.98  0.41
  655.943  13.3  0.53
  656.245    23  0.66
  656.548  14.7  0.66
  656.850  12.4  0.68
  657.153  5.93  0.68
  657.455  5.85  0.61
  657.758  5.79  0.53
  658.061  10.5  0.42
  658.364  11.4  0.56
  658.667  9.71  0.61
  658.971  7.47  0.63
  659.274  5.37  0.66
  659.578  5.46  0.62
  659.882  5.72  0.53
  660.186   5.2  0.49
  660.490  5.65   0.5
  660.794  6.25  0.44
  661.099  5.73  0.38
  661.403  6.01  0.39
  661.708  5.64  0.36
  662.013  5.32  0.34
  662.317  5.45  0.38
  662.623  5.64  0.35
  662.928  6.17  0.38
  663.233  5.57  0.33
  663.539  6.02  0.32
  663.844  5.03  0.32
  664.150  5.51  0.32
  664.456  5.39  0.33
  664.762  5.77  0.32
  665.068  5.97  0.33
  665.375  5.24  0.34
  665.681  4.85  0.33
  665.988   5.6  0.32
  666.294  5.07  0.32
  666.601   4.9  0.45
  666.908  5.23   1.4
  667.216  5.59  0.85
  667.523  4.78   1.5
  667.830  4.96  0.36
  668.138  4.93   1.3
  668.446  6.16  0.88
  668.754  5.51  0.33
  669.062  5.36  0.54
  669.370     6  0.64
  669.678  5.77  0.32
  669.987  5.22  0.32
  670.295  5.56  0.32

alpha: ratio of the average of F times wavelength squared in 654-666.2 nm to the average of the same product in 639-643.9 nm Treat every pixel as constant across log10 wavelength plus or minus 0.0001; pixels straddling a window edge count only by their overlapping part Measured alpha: 1.4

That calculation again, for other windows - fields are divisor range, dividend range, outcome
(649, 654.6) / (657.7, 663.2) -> 1.19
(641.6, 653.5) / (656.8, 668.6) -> 1.14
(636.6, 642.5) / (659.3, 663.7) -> 1.08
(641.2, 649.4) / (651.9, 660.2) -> 1.49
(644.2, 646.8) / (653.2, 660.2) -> 1.58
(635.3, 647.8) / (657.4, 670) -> 1.15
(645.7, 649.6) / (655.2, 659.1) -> 1.92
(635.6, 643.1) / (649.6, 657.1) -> 1.42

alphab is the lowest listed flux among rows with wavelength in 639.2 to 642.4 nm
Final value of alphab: 4.26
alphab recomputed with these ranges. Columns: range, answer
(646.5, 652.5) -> 5.14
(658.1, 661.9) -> 5.2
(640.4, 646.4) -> 4.55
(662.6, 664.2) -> 5.03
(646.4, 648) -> 5.25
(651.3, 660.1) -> 5.26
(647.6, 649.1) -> 5.35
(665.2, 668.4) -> 4.78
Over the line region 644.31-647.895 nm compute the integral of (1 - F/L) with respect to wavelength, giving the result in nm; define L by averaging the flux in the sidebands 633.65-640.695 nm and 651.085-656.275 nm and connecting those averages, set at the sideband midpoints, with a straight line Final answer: 0.52 nm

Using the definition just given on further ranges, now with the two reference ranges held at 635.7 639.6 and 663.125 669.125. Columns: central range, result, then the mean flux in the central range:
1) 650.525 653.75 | -0.151 nm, 5.74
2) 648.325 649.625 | 0.025 nm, 5.4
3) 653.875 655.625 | -0.373 nm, 6.62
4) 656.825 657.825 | -0.289 nm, 7.02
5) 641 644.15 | 0.010 nm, 5.54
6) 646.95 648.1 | -0.007 nm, 5.55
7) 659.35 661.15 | -0.078 nm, 5.65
